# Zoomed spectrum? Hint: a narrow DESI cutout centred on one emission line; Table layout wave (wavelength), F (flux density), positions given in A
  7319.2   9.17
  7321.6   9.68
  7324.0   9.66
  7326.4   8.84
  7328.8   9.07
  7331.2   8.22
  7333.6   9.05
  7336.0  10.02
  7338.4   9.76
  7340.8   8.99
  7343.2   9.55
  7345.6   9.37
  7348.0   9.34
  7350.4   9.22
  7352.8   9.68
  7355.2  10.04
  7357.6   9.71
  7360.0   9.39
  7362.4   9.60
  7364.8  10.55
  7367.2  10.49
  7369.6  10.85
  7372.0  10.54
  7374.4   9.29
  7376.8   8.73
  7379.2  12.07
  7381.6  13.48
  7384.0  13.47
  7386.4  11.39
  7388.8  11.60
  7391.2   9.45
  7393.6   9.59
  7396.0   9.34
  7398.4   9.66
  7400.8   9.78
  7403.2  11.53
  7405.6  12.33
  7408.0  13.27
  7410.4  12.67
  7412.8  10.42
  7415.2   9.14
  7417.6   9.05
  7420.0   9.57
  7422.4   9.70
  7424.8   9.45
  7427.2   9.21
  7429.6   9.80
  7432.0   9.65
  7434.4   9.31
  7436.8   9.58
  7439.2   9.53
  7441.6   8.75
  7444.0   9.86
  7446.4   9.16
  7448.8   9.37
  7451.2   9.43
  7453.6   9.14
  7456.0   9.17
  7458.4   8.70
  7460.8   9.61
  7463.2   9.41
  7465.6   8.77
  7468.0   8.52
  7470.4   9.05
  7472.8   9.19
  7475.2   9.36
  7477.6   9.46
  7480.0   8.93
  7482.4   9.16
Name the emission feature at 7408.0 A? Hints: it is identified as [N II] 6583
